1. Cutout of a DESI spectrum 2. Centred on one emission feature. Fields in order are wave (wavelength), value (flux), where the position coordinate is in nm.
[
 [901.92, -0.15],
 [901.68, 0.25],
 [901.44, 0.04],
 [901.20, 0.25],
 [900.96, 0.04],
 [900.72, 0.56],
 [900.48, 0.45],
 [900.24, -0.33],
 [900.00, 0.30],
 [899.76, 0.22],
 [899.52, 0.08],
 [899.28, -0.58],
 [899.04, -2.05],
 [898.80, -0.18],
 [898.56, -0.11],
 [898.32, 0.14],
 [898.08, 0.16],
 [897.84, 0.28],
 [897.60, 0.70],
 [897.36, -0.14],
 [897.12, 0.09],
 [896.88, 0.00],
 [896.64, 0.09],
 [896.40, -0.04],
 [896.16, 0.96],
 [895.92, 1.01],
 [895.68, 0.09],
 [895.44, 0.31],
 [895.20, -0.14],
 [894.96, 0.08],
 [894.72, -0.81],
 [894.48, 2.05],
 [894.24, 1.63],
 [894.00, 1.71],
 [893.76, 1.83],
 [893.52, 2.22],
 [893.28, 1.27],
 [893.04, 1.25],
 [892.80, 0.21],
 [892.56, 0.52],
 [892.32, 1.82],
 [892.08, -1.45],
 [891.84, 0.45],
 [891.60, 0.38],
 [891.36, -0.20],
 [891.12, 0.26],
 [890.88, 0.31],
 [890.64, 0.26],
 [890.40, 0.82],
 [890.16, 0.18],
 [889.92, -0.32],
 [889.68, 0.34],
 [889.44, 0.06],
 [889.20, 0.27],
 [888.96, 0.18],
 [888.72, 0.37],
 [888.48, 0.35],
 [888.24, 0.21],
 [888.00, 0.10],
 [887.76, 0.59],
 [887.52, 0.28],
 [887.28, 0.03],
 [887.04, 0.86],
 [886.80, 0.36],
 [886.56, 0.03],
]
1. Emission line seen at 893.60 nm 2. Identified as [O II] 3727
